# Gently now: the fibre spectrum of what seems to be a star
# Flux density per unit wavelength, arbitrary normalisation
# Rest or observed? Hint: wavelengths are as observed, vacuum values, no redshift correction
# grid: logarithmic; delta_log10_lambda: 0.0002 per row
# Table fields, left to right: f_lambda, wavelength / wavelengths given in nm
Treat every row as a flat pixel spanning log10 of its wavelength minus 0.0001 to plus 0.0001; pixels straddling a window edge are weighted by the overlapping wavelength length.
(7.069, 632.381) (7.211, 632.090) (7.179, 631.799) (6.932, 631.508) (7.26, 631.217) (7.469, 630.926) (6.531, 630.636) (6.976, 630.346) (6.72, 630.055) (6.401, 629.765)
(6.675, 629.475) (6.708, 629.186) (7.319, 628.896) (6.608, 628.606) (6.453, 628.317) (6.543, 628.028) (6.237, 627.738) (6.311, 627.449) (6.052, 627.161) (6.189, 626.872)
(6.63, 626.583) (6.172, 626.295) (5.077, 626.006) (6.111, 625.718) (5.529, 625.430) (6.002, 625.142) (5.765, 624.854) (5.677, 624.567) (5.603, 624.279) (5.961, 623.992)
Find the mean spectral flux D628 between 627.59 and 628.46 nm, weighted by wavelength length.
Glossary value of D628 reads 6.41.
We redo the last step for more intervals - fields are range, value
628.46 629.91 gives 6.74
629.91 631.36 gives 6.99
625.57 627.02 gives 6.03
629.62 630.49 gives 6.69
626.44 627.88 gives 6.28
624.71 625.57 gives 5.77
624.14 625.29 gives 5.76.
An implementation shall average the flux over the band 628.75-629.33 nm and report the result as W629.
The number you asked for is 7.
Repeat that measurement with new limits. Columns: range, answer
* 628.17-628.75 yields 6.54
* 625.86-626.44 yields 5.63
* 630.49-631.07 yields 7.01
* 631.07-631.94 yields 7.12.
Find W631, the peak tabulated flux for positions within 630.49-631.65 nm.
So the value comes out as 7.469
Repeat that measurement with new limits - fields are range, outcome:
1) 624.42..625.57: 6.002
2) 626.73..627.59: 6.311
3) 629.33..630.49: 6.976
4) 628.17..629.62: 7.319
